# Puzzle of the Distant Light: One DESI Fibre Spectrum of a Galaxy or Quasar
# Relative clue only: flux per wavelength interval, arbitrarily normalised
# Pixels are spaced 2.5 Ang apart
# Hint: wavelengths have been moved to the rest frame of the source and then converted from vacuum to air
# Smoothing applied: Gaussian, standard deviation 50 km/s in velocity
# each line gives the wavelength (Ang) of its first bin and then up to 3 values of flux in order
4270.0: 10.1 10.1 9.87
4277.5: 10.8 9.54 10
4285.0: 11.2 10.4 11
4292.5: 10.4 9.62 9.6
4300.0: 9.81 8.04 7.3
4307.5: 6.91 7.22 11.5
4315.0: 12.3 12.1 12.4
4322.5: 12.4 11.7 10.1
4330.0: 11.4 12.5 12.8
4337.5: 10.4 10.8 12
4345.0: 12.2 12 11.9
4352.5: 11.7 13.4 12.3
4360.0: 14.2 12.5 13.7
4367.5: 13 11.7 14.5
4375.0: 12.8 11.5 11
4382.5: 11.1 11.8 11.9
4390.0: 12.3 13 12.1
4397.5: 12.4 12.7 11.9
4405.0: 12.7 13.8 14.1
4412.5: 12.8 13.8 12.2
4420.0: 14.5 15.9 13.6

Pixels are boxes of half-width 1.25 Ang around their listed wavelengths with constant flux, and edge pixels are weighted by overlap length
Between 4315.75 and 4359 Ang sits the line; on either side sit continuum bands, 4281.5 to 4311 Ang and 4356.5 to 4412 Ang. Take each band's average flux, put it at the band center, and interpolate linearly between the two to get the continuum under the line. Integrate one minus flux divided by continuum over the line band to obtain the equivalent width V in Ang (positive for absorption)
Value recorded -4.31 Ang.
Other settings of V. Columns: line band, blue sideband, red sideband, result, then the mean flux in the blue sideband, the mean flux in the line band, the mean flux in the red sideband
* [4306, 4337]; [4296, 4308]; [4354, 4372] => -3.50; 8.45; 11.1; 13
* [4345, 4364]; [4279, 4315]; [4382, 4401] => -2.37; 9.57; 12.6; 12.2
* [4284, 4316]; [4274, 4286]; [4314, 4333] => 3.96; 10.3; 9.61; 11.8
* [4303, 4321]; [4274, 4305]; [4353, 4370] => 1.78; 9.91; 9.85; 13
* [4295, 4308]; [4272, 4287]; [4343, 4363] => 2.84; 10.3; 8.54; 12.5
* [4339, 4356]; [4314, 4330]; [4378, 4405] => -0.16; 11.8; 12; 12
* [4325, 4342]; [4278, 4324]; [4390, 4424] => -0.51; 10.1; 11.4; 13.2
